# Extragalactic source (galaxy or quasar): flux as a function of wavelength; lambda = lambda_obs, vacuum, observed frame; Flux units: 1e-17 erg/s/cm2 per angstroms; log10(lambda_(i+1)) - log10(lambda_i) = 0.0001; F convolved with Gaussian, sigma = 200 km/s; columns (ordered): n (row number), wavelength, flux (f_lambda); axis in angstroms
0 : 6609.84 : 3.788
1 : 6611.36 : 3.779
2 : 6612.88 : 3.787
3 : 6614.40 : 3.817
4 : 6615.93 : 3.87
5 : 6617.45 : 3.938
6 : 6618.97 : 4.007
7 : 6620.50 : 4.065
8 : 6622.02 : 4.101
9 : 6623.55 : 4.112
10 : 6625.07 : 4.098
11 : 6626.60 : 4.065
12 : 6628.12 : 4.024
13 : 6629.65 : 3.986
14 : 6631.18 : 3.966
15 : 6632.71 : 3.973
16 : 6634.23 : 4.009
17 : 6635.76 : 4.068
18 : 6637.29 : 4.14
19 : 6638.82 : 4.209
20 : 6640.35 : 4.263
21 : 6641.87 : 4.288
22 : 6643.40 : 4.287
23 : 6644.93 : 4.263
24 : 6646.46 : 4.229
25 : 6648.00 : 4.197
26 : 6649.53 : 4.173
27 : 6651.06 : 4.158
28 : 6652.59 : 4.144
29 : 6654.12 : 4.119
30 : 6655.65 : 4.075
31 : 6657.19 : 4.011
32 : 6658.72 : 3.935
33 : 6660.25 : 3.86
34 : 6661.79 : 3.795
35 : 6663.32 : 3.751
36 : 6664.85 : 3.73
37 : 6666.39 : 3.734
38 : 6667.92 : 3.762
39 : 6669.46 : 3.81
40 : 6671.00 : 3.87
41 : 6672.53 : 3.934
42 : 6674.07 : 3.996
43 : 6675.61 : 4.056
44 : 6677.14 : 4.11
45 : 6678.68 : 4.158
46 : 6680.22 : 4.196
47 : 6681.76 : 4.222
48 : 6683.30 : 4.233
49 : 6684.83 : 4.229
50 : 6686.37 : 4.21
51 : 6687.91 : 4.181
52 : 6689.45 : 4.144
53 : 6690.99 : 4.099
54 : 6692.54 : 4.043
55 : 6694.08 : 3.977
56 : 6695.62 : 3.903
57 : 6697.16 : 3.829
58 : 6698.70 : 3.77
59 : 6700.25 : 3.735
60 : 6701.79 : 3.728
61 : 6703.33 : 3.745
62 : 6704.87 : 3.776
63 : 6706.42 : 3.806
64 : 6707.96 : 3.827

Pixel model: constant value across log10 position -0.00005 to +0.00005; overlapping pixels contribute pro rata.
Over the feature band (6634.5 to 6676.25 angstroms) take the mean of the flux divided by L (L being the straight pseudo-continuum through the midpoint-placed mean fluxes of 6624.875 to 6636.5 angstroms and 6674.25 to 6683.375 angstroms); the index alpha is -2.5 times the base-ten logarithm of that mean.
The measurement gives 0.01 mag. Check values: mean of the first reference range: 4.02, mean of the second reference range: 4.15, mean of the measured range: 4.03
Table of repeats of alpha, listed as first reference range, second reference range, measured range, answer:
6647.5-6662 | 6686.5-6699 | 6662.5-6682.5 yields 0.02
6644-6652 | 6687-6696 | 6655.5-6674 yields 0.08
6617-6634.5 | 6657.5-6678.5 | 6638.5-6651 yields -0.07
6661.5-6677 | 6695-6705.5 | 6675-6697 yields -0.08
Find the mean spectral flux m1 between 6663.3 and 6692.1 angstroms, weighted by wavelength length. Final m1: 4.03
